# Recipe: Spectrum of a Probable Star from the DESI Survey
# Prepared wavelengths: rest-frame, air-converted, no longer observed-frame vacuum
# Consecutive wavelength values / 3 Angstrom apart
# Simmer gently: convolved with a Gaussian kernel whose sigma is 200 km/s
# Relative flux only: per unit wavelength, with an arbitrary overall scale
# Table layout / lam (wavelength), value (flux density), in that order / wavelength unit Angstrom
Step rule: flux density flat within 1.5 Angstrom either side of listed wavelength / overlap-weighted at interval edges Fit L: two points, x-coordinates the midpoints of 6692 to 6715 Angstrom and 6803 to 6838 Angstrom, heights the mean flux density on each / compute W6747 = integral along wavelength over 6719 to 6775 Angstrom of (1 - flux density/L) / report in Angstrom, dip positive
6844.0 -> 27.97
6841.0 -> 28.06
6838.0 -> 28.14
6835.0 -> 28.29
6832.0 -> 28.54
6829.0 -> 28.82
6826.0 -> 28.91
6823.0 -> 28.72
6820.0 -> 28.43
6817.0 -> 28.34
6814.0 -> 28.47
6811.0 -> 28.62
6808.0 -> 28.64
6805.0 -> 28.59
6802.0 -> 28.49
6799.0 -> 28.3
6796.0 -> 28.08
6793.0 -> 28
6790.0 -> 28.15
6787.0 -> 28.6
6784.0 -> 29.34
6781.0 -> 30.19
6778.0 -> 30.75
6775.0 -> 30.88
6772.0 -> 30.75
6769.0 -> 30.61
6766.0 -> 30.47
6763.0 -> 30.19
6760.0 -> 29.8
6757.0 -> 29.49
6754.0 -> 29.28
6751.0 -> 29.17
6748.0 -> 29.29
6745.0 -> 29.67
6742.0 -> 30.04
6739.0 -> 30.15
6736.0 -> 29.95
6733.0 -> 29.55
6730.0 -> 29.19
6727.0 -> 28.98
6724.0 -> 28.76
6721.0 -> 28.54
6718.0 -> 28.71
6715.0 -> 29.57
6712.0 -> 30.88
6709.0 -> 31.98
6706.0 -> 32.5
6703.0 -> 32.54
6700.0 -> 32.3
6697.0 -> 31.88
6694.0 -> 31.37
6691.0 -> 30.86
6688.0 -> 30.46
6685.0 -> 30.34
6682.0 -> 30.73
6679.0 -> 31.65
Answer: 1.6 Angstrom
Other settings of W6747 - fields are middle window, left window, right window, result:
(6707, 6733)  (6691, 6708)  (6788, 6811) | 1.35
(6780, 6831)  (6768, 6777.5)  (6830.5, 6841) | 1.47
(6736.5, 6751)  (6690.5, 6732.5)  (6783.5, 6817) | 0.02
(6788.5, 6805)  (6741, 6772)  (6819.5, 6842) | 0.50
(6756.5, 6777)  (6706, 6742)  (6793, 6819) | -0.91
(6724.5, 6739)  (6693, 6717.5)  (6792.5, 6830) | 0.62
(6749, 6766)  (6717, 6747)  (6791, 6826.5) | -0.35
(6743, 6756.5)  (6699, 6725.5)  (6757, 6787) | 0.43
